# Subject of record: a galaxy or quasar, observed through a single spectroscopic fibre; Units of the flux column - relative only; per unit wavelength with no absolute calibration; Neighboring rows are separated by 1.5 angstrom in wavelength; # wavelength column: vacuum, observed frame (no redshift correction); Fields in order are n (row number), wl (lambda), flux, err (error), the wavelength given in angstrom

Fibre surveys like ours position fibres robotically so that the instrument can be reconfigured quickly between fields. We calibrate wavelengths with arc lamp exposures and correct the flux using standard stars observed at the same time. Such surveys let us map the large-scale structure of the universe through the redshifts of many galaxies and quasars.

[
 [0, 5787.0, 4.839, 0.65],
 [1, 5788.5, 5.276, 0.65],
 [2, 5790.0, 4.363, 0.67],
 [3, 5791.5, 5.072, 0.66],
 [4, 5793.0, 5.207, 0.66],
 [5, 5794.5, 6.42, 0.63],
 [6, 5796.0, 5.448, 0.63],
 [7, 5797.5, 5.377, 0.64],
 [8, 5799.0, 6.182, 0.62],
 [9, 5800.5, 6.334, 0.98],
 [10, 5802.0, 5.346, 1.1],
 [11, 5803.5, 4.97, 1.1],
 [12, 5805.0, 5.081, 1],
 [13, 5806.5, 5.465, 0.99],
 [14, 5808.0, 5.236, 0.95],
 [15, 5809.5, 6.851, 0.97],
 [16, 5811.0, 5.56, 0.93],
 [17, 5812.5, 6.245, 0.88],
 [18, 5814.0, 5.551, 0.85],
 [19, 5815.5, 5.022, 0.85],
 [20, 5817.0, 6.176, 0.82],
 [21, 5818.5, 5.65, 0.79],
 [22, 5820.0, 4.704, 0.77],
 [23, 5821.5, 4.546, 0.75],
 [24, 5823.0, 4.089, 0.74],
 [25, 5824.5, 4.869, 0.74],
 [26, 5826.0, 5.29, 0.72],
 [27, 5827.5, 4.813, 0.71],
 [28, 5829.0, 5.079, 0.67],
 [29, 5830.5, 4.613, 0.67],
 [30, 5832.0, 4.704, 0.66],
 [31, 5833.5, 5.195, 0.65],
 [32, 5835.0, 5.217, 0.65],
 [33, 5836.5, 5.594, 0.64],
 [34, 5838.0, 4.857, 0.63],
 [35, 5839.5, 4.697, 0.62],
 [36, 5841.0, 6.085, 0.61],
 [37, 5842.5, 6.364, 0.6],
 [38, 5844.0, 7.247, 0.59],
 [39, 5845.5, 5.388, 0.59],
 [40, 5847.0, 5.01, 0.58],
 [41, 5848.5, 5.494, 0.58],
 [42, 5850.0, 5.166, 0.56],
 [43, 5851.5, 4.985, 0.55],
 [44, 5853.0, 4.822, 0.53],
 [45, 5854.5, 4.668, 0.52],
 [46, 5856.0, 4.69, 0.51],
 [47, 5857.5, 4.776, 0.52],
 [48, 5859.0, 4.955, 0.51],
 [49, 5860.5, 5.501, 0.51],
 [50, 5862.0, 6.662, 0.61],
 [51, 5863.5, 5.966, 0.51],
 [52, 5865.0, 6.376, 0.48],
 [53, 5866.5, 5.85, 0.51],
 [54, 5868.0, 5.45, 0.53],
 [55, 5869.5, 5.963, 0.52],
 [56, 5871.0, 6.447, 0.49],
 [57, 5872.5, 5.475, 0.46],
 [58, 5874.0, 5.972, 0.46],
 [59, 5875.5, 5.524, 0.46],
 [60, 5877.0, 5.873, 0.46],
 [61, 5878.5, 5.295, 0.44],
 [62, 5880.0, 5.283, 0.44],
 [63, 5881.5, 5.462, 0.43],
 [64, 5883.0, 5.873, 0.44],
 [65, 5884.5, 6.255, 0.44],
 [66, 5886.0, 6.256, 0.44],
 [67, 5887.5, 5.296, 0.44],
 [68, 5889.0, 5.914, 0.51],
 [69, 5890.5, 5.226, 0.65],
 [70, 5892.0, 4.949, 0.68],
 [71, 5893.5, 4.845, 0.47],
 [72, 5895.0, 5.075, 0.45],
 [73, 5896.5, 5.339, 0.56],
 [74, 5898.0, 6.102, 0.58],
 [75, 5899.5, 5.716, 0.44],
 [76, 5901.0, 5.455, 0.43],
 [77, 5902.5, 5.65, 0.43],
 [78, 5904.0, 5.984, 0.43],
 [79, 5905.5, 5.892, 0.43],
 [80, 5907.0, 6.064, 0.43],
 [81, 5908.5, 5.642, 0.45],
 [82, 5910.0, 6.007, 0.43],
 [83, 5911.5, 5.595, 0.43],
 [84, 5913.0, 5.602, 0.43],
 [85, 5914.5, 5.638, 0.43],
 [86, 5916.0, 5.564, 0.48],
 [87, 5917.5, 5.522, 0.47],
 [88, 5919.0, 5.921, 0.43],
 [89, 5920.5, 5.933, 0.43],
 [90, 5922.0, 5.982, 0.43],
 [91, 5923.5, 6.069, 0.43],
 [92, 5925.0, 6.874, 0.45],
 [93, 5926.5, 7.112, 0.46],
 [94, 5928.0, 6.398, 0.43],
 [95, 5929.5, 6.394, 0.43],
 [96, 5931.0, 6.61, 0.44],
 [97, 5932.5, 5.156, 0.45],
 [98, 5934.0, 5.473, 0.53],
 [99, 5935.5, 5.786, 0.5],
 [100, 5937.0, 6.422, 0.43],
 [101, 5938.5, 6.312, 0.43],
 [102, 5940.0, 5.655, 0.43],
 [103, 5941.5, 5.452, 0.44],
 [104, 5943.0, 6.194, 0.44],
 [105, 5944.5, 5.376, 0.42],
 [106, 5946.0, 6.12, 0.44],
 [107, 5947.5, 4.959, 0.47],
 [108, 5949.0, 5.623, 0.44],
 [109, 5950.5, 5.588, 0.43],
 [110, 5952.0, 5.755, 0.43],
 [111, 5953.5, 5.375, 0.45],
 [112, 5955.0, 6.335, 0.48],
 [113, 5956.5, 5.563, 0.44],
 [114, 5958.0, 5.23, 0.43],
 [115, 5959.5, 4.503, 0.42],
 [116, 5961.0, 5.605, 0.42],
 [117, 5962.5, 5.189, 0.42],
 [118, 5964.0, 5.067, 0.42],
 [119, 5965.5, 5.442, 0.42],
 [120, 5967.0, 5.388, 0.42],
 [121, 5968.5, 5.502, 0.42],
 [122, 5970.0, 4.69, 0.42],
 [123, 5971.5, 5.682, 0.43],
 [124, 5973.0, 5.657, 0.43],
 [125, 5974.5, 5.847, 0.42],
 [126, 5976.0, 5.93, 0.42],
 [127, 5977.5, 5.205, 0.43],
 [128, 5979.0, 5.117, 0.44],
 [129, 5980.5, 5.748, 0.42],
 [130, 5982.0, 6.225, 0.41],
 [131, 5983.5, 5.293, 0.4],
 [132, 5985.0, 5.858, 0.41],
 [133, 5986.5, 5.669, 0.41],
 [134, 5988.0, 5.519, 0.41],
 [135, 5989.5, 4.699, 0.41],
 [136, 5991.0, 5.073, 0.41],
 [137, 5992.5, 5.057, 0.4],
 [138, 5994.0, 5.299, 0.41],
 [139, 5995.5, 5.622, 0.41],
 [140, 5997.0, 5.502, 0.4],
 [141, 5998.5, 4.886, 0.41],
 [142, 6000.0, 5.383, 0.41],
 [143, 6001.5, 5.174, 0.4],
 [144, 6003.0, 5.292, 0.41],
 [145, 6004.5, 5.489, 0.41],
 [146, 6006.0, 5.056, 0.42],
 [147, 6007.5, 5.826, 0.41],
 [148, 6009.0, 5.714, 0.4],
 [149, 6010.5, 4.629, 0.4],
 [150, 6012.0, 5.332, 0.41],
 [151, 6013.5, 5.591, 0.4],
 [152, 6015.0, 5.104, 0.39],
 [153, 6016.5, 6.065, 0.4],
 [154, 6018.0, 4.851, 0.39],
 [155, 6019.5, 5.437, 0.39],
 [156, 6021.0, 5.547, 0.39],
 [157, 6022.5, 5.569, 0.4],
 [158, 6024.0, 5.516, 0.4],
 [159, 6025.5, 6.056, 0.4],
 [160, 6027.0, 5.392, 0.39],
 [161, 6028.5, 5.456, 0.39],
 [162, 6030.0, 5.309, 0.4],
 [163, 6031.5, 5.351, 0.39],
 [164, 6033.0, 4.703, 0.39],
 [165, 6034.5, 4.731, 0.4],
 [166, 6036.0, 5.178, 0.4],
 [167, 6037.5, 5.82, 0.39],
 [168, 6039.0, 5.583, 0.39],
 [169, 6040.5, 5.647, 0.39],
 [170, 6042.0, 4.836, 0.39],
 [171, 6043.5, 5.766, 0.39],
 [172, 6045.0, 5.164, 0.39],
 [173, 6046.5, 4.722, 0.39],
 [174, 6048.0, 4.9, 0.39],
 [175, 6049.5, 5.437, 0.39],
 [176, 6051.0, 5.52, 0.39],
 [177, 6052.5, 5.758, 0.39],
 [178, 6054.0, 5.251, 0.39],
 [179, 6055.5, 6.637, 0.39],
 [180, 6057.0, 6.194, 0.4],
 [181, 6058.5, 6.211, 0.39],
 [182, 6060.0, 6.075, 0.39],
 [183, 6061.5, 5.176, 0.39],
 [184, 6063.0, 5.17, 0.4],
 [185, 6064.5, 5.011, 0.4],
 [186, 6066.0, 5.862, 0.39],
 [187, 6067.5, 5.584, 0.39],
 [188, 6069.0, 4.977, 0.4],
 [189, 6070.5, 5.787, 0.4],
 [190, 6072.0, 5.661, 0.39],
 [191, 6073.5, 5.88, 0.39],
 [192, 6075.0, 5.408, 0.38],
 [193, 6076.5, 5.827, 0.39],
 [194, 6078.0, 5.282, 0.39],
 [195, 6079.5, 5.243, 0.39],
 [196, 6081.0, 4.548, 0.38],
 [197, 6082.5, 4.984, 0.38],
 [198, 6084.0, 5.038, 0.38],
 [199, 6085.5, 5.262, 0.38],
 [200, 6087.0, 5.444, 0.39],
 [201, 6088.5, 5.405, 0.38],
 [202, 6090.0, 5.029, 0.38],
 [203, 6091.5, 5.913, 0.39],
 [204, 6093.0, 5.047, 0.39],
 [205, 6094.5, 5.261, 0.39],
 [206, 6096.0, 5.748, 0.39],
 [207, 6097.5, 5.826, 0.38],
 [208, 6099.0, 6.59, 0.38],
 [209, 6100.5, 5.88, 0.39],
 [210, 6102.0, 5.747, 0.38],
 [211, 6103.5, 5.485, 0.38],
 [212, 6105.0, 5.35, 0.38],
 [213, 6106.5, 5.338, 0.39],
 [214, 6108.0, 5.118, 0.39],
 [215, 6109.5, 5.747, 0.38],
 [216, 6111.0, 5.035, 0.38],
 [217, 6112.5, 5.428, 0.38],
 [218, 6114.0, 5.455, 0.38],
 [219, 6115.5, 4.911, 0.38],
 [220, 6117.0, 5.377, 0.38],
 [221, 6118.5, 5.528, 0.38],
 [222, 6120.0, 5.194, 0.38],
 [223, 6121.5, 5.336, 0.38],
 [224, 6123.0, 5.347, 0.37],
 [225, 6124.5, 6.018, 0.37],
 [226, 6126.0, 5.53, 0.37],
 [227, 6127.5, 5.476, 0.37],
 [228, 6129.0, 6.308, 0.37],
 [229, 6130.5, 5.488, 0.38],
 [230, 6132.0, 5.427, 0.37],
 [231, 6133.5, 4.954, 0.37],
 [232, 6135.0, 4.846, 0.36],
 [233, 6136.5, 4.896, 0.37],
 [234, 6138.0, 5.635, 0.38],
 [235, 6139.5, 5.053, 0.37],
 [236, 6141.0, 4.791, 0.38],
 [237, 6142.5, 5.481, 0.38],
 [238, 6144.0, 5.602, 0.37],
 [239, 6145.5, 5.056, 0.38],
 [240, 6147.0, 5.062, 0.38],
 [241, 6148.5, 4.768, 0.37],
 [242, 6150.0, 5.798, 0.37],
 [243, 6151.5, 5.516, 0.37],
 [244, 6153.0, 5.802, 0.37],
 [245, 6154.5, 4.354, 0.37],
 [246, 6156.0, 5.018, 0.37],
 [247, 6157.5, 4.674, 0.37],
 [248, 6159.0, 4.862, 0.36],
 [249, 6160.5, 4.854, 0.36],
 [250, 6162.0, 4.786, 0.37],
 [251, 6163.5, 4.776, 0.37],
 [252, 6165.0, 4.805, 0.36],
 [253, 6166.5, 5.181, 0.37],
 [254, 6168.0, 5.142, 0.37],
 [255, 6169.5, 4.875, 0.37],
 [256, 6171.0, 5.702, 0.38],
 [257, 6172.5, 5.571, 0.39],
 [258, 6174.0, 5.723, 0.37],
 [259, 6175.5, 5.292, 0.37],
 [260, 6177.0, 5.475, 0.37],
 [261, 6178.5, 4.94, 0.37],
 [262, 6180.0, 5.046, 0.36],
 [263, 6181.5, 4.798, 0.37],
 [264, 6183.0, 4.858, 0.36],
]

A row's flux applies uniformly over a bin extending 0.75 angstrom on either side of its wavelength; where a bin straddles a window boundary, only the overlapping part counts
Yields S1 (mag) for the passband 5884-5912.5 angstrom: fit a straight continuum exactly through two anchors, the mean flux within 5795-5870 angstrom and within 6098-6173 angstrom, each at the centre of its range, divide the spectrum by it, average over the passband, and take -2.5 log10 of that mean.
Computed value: -0.05 mag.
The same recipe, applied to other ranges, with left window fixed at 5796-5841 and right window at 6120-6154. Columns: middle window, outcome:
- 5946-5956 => -0.063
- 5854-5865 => -0.019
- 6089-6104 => -0.059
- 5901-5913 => -0.093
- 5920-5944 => -0.149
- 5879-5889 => -0.084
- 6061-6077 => -0.027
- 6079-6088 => 0.054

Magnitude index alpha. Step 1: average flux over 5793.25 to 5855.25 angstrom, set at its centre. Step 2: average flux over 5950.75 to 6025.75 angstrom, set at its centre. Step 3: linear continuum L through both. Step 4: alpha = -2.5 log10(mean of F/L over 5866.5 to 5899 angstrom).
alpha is -0.05 mag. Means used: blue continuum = 5.37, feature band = 5.62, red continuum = 5.42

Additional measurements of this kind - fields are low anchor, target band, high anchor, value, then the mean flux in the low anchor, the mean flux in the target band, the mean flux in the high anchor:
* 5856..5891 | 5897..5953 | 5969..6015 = -0.06 mag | 5.71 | 5.88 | 5.4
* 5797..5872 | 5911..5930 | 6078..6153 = -0.12 mag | 5.42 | 6.05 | 5.38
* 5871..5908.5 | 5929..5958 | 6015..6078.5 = -0.04 mag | 5.63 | 5.78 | 5.48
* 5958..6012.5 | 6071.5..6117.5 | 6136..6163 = -0.05 mag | 5.36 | 5.43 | 5.11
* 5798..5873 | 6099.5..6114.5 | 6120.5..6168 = -0.05 mag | 5.43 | 5.48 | 5.21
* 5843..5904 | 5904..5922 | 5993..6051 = -0.05 mag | 5.56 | 5.78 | 5.34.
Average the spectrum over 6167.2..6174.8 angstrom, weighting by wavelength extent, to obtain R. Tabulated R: 5.4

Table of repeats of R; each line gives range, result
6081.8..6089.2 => 5.23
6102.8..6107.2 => 5.39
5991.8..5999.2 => 5.28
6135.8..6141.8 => 5.1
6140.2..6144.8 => 5.29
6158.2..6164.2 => 4.82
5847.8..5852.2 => 5.21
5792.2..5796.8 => 5.68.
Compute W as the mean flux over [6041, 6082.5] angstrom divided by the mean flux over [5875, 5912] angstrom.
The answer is 0.97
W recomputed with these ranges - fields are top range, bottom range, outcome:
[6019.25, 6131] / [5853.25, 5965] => 0.96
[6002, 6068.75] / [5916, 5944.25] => 0.90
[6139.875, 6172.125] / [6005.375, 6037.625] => 0.95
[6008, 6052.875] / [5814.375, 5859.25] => 1.04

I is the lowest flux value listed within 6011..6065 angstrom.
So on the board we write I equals 4.703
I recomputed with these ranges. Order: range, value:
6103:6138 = 4.846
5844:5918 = 4.668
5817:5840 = 4.089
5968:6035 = 4.629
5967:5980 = 4.69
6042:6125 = 4.548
